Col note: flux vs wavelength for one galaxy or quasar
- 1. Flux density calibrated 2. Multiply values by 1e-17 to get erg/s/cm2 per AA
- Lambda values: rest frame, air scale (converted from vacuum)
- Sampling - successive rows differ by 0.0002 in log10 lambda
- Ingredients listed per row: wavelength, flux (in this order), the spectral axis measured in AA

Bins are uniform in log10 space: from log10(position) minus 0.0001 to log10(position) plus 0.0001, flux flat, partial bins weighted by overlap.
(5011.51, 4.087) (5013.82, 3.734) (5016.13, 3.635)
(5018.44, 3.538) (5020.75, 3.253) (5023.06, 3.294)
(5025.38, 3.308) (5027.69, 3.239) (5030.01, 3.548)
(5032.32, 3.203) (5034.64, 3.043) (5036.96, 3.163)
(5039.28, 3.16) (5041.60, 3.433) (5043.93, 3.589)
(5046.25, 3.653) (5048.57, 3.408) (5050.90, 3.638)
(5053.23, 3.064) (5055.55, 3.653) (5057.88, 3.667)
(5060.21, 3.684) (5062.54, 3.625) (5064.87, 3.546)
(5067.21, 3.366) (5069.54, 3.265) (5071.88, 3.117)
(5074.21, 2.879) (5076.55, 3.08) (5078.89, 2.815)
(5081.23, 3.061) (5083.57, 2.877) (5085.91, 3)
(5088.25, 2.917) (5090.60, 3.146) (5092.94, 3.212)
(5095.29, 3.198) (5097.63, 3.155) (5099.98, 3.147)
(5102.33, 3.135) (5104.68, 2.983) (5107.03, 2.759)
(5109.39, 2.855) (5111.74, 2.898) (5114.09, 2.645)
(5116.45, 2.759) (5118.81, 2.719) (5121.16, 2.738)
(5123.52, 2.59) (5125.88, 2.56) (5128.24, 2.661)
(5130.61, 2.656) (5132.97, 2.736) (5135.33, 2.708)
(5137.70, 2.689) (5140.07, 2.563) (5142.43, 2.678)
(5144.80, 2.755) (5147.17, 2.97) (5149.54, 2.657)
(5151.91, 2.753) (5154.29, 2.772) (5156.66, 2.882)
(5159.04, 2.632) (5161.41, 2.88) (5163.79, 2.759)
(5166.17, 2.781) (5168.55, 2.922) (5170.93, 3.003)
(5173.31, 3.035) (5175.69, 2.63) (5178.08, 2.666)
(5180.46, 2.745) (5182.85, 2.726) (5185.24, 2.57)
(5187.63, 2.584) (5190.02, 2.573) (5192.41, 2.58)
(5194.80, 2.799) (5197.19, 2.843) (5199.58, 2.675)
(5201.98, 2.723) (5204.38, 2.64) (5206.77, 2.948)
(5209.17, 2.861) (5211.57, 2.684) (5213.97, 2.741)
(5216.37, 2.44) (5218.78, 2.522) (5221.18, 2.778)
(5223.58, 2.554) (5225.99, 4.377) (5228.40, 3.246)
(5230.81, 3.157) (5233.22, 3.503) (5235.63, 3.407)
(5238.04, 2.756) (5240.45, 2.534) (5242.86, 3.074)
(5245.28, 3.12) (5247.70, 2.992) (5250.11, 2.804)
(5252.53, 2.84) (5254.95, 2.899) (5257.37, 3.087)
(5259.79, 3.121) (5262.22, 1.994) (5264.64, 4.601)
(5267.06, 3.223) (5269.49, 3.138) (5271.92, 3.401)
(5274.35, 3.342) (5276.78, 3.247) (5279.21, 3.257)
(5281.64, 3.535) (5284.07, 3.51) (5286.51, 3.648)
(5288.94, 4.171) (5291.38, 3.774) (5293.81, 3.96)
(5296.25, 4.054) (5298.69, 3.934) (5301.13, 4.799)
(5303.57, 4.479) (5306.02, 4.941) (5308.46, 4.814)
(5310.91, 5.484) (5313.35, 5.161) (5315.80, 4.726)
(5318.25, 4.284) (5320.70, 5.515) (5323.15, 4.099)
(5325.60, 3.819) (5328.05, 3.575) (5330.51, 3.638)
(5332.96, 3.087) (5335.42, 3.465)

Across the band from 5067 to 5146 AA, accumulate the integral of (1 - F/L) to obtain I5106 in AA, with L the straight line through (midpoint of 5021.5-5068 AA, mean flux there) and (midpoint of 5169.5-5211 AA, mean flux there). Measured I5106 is 6.19 AA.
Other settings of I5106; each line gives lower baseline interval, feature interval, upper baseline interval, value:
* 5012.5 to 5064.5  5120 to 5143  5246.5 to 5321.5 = 5.9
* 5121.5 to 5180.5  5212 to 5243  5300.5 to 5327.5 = 5.7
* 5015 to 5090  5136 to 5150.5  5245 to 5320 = 3.2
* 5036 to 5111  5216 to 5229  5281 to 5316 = 3.1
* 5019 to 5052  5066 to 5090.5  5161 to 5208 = 1.1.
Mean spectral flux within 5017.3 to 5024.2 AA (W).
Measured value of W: 3.36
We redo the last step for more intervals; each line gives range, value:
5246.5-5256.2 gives 2.89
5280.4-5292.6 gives 3.73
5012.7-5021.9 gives 3.54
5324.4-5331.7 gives 3.68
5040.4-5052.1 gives 3.54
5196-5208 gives 2.77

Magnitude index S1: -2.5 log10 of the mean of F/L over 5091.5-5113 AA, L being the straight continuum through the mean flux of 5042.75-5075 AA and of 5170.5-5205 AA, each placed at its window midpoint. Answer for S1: 0.056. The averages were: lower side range 3.45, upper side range 2.71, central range 3.04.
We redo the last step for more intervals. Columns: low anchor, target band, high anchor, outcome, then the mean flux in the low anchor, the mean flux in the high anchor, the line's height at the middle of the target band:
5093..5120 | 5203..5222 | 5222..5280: 0.148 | 2.94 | 3.15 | 3.09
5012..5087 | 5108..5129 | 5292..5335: 0.306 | 3.34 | 4.35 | 3.6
